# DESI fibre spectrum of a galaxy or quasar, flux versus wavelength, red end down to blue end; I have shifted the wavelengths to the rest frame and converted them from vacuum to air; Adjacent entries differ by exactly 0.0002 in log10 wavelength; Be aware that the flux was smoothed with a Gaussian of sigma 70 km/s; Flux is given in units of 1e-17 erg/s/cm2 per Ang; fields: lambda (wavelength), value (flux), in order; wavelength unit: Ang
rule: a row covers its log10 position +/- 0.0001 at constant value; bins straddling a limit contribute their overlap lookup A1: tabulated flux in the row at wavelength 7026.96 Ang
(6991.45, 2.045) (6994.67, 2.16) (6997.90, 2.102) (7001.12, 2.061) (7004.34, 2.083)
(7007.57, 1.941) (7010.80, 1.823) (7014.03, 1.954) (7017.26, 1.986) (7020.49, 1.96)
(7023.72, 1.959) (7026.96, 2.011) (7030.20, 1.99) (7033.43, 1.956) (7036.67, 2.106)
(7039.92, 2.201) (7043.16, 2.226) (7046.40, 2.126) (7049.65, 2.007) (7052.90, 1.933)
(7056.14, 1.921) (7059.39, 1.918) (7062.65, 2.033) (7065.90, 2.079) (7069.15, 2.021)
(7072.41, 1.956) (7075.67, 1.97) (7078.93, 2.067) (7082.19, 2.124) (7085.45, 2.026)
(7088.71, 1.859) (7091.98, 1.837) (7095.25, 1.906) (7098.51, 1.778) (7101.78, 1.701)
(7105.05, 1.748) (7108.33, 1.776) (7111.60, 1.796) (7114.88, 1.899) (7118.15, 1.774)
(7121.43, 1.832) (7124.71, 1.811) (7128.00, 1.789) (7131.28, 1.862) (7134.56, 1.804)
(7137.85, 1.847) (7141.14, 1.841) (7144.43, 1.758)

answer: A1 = 2.011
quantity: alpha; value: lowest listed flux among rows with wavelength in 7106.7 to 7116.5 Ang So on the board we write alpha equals 1.776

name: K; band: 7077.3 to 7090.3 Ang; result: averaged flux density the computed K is 2.02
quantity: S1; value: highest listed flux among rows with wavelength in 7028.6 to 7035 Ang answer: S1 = 1.99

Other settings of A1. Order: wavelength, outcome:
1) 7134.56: 1.804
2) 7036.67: 2.106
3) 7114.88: 1.899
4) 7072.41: 1.956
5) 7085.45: 2.026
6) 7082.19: 2.124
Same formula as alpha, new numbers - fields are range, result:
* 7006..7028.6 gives 1.823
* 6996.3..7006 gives 2.061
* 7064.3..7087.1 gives 1.956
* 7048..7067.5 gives 1.918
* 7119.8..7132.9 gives 1.789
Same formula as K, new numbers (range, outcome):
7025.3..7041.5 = 2.05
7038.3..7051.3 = 2.14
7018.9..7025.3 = 1.96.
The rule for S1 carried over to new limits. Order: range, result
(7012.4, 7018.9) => 1.986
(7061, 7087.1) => 2.124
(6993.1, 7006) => 2.16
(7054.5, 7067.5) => 2.079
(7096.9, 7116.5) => 1.899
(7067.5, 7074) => 2.021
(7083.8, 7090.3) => 2.026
